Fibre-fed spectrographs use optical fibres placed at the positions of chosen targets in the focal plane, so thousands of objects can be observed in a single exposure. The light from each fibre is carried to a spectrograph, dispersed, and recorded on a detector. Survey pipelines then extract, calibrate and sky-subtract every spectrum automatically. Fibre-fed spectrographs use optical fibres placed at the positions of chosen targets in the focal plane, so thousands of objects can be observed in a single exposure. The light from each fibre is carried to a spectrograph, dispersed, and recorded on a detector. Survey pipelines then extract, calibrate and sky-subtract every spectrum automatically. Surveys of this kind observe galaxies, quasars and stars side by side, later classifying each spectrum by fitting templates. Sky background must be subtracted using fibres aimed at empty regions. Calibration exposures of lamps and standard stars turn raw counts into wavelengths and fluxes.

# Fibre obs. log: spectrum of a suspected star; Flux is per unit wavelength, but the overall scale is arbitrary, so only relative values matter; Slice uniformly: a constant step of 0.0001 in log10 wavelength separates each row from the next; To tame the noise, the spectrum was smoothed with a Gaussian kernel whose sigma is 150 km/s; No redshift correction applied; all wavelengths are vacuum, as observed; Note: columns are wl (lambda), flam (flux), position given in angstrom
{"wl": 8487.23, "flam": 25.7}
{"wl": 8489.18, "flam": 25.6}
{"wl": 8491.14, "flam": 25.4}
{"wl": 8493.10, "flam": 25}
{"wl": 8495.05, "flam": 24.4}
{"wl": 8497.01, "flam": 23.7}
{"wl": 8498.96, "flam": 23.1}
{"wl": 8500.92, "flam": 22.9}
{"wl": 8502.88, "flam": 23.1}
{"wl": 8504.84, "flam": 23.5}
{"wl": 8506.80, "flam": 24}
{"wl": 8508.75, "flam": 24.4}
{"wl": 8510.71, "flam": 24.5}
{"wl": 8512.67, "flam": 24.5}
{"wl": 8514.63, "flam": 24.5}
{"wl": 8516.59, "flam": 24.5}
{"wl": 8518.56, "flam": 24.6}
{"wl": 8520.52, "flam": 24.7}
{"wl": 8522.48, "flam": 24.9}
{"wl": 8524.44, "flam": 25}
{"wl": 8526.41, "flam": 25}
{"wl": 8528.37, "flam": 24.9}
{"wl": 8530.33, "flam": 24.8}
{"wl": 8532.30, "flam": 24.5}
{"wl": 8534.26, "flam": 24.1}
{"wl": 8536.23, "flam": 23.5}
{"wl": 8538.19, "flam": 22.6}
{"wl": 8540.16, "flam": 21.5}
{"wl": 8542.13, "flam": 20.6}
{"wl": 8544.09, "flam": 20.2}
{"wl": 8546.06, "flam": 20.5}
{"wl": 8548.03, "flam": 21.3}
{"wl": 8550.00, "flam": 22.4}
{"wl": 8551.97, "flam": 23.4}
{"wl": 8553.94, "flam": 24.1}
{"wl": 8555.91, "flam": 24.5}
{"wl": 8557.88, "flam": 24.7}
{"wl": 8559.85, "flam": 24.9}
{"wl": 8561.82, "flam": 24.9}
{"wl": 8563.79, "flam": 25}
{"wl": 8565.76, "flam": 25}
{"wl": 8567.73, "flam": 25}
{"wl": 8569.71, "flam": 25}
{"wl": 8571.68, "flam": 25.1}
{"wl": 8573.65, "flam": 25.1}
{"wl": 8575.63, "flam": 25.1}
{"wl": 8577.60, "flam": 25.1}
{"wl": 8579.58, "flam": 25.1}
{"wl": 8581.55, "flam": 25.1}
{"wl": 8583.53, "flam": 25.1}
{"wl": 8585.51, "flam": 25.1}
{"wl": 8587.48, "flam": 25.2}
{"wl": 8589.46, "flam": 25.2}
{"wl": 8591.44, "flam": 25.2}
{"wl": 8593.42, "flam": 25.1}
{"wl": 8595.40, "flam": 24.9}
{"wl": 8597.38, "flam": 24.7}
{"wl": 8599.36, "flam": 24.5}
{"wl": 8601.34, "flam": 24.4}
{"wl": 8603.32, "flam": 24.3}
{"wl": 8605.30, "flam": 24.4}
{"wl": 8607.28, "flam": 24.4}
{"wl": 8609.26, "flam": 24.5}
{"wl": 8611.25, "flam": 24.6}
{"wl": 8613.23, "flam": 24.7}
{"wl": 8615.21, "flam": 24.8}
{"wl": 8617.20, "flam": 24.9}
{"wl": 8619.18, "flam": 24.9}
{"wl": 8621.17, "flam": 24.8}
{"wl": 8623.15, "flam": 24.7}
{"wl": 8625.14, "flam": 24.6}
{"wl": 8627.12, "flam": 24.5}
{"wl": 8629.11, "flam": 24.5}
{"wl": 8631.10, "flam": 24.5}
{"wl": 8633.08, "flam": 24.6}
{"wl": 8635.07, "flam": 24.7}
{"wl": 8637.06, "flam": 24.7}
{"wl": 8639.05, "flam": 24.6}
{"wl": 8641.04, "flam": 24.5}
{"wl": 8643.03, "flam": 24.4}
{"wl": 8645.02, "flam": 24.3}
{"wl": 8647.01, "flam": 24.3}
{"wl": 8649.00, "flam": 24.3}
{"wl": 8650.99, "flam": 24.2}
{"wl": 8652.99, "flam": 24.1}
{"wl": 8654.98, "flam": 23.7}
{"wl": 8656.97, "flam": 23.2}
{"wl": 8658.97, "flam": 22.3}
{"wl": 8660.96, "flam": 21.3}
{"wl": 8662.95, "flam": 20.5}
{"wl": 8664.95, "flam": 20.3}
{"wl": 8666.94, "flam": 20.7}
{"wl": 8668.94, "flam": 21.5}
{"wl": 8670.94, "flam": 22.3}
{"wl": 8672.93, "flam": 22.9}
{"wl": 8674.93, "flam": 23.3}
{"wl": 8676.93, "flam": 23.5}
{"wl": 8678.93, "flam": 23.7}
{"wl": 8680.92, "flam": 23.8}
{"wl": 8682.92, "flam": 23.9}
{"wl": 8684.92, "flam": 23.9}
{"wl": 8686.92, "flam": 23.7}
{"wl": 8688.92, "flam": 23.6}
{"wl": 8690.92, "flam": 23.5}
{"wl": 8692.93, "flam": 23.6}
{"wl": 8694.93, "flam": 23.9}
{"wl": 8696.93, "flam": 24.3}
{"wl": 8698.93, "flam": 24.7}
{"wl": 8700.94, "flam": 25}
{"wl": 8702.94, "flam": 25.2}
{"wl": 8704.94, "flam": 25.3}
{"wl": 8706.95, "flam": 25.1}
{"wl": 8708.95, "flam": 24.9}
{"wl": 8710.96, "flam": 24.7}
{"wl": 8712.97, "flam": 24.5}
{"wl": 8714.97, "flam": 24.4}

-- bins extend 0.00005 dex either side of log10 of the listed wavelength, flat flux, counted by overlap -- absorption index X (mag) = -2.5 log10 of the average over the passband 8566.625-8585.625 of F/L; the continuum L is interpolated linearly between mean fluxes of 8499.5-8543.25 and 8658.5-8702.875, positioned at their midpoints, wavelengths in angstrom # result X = -0.06 mag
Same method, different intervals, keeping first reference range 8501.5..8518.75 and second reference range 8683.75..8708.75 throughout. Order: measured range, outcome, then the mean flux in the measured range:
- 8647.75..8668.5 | 0.09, 22.5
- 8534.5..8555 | 0.10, 22.1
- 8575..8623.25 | -0.03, 24.8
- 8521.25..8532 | -0.03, 24.9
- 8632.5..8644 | -0.01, 24.6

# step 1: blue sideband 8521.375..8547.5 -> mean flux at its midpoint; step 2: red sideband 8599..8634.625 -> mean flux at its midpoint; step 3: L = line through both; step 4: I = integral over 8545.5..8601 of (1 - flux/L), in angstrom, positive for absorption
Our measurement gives -1.6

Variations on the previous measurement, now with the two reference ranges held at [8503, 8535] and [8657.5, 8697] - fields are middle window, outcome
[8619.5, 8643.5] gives -1.36 angstrom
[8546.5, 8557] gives 0.49 angstrom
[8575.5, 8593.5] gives -1.02 angstrom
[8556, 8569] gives -0.47 angstrom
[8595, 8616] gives -0.88 angstrom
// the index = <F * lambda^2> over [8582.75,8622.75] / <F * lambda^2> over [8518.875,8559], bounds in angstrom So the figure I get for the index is 1.08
